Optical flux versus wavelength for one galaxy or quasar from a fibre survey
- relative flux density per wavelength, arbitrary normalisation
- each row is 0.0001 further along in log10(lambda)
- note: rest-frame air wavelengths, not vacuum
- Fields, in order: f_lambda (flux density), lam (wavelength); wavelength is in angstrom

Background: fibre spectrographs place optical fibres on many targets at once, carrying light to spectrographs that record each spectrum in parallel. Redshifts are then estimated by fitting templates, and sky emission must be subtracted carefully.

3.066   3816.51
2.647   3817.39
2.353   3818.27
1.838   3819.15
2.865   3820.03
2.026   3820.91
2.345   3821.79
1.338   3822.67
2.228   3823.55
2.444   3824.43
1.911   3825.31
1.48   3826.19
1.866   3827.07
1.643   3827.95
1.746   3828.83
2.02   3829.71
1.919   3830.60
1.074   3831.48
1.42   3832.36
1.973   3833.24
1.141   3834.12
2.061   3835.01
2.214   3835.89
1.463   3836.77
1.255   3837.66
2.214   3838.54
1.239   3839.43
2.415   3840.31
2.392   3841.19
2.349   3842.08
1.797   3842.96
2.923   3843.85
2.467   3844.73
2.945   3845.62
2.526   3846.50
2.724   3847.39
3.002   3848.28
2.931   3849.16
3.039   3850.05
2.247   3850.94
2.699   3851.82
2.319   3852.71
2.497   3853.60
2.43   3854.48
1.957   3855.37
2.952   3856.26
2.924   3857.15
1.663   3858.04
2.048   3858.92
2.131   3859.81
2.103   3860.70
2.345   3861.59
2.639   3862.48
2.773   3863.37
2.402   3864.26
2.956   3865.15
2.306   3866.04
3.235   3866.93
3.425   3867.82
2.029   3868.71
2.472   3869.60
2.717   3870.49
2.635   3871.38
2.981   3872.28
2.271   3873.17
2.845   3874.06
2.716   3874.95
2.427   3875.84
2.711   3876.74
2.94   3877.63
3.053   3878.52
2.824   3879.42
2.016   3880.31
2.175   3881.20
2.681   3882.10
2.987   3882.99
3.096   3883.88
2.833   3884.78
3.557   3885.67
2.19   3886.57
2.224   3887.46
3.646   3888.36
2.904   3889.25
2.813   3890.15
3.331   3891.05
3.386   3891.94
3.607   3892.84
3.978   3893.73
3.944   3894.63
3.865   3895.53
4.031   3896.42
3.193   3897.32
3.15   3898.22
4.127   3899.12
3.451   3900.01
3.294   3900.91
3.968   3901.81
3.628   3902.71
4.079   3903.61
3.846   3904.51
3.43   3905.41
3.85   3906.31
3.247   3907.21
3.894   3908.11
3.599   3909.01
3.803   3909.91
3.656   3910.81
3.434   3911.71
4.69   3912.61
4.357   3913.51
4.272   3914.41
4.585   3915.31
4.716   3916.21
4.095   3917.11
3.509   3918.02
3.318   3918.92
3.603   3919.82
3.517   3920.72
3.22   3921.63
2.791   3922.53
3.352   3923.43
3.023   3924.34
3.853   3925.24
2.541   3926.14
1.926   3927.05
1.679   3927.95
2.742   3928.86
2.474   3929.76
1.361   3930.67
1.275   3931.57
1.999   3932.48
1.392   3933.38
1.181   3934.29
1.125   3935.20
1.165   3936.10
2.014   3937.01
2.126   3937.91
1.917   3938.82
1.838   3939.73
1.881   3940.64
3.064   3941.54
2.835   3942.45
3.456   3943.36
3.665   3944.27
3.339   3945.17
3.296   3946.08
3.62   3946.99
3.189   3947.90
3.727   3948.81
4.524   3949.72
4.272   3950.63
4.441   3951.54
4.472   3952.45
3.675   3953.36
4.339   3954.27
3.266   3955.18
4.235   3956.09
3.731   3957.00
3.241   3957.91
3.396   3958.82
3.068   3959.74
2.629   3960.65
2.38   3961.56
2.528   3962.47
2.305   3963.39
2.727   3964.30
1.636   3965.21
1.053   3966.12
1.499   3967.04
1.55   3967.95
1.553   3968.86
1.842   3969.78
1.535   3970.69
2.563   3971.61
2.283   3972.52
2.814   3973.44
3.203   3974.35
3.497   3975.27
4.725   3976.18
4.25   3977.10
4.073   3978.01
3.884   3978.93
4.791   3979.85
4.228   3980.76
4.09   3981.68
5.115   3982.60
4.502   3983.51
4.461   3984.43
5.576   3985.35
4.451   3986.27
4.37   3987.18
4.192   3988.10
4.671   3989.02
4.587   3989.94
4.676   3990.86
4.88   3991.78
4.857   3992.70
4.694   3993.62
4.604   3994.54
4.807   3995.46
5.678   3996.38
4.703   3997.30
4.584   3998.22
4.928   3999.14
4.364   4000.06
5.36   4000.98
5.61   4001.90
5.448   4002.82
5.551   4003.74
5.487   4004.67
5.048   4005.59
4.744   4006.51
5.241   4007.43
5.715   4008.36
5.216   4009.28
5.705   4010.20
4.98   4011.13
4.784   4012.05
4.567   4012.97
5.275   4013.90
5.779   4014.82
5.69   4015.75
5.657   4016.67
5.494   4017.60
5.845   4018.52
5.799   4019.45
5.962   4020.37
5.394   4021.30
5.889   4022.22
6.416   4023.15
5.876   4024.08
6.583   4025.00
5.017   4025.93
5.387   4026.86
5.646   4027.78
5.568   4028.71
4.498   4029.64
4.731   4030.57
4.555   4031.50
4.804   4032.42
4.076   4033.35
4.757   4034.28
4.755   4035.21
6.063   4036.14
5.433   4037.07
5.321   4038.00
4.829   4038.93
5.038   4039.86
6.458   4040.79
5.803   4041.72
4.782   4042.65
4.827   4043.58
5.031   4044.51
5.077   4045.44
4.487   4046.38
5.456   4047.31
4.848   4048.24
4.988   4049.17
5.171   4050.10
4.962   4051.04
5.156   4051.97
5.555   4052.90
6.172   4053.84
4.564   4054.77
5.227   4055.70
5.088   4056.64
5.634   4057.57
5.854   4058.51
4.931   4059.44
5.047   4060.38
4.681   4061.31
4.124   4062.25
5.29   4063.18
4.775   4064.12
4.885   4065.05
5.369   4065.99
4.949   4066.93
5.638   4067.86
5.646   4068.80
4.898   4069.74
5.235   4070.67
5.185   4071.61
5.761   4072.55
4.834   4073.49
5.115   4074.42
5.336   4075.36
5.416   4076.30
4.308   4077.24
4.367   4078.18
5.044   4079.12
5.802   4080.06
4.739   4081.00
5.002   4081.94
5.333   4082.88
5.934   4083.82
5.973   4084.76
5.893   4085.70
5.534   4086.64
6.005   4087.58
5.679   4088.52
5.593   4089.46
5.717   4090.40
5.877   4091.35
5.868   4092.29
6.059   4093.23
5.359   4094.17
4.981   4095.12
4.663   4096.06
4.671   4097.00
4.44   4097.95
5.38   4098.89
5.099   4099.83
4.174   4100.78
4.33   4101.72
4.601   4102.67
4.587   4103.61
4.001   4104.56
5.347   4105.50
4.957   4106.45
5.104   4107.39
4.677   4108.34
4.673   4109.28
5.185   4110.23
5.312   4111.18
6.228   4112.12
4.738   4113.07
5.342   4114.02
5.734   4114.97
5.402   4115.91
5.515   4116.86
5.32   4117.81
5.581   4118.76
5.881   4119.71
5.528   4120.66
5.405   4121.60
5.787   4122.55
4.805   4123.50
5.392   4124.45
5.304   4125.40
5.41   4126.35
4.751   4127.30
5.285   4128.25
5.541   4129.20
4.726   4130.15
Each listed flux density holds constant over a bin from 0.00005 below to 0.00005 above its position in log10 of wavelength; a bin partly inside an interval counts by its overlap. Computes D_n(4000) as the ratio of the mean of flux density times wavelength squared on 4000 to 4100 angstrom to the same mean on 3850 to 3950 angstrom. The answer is 1.93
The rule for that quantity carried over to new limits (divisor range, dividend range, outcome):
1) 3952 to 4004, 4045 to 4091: 1.43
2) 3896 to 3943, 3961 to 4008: 1.35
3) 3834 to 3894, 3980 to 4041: 2.14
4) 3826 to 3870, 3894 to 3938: 1.45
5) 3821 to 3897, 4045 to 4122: 2.32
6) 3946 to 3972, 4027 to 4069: 1.81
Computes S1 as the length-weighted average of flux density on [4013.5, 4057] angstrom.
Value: 5.31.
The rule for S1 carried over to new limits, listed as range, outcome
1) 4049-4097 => 5.28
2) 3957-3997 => 3.58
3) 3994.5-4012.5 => 5.14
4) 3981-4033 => 5.14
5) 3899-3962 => 3.2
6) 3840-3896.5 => 2.74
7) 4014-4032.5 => 5.54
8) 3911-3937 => 2.89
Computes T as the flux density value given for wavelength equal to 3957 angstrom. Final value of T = 3.731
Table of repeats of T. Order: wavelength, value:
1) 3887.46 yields 2.224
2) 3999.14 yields 4.928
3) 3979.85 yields 4.791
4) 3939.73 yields 1.838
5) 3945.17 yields 3.339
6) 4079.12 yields 5.044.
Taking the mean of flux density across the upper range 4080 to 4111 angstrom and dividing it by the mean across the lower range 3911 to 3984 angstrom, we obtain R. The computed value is 1.7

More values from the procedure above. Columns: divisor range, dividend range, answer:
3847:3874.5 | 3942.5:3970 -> 1.20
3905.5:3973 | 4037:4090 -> 1.78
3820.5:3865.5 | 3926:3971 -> 1.20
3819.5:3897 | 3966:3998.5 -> 1.55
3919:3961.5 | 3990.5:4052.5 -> 1.80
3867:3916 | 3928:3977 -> 0.83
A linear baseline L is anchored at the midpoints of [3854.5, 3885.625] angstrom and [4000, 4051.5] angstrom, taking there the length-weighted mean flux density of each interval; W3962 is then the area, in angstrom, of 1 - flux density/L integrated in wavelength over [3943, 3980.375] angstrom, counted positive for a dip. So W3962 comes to 8.8 angstrom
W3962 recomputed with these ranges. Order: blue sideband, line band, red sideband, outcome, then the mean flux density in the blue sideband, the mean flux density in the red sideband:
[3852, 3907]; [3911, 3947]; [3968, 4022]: 7.64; 2.94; 4.61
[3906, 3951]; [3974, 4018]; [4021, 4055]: -4.48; 3.03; 5.25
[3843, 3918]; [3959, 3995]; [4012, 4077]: 7.32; 3.07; 5.25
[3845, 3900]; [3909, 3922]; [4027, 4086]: -2.11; 2.82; 5.15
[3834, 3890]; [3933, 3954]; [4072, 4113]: 3.53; 2.52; 5.18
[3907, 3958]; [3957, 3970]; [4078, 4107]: 4.53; 3.15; 5.2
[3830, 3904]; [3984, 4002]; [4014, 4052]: -0.41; 2.68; 5.32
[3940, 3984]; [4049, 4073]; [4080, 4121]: -2.57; 3.25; 5.26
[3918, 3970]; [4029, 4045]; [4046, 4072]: -1.25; 2.75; 5.14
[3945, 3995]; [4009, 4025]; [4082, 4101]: -4.78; 3.59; 5.42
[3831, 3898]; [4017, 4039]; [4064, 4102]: -3.83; 2.6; 5.25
